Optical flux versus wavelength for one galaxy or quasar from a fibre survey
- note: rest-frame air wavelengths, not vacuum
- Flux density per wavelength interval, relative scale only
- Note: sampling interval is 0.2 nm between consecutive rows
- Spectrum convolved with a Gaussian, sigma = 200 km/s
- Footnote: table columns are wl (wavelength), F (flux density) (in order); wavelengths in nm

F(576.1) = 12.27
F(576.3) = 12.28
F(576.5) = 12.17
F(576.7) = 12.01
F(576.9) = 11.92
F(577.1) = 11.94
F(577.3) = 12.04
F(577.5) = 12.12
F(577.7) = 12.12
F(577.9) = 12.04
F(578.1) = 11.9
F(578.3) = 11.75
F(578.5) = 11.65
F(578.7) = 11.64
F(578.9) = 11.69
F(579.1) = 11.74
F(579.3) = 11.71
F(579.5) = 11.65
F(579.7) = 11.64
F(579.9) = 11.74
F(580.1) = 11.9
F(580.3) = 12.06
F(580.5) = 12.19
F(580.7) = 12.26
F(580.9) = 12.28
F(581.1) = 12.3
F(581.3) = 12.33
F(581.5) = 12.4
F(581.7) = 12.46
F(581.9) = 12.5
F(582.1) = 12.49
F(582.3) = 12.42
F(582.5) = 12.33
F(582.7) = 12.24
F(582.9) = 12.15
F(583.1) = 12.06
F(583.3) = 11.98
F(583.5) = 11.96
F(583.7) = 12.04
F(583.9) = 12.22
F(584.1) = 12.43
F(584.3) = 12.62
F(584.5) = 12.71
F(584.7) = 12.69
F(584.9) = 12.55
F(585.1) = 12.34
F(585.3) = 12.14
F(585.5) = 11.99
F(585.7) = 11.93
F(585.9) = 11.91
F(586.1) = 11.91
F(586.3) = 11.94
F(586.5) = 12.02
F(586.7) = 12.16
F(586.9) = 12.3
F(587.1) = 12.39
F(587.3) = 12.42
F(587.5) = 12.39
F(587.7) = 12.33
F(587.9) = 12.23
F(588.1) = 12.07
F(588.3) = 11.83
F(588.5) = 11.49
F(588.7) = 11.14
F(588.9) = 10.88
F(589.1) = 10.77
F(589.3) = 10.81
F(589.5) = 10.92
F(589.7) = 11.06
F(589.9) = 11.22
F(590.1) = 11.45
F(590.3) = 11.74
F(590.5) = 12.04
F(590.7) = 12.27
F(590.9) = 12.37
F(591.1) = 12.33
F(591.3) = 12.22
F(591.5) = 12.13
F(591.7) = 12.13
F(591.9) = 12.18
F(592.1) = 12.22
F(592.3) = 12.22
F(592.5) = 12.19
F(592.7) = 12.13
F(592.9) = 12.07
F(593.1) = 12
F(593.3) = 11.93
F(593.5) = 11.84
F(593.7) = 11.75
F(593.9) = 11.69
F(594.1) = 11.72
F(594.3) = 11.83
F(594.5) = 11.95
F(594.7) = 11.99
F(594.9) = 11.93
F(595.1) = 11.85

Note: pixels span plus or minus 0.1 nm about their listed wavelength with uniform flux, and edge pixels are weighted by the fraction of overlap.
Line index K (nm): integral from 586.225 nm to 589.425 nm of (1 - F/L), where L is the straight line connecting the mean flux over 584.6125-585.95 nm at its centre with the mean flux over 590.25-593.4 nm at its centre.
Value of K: 0.100 nm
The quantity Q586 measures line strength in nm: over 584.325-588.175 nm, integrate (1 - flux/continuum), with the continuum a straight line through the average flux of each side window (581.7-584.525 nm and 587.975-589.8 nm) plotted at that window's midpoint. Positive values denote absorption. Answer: -0.173 nm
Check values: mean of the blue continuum 12.3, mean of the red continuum 11.2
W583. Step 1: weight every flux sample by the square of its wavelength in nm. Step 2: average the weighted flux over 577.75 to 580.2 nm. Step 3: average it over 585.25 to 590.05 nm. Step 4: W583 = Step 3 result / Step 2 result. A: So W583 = 1.0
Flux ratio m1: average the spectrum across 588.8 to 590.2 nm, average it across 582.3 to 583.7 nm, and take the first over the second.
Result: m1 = 0.91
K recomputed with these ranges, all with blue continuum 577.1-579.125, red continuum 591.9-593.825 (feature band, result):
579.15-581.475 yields -0.02 nm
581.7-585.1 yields -0.12 nm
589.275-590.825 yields 0.07 nm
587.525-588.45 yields -0.01 nm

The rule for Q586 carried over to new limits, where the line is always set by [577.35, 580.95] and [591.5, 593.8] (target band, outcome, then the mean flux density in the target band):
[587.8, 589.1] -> 0.05 nm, 11.5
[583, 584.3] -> -0.02 nm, 12.2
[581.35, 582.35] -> -0.04 nm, 12.4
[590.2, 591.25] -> -0.01 nm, 12.2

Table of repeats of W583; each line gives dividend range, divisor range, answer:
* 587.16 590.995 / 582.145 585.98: 0.97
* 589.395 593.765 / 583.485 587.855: 0.99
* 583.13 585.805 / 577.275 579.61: 1.06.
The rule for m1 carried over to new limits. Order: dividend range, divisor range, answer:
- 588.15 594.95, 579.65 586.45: 0.96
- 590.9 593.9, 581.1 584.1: 0.99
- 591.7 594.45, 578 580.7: 1.02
